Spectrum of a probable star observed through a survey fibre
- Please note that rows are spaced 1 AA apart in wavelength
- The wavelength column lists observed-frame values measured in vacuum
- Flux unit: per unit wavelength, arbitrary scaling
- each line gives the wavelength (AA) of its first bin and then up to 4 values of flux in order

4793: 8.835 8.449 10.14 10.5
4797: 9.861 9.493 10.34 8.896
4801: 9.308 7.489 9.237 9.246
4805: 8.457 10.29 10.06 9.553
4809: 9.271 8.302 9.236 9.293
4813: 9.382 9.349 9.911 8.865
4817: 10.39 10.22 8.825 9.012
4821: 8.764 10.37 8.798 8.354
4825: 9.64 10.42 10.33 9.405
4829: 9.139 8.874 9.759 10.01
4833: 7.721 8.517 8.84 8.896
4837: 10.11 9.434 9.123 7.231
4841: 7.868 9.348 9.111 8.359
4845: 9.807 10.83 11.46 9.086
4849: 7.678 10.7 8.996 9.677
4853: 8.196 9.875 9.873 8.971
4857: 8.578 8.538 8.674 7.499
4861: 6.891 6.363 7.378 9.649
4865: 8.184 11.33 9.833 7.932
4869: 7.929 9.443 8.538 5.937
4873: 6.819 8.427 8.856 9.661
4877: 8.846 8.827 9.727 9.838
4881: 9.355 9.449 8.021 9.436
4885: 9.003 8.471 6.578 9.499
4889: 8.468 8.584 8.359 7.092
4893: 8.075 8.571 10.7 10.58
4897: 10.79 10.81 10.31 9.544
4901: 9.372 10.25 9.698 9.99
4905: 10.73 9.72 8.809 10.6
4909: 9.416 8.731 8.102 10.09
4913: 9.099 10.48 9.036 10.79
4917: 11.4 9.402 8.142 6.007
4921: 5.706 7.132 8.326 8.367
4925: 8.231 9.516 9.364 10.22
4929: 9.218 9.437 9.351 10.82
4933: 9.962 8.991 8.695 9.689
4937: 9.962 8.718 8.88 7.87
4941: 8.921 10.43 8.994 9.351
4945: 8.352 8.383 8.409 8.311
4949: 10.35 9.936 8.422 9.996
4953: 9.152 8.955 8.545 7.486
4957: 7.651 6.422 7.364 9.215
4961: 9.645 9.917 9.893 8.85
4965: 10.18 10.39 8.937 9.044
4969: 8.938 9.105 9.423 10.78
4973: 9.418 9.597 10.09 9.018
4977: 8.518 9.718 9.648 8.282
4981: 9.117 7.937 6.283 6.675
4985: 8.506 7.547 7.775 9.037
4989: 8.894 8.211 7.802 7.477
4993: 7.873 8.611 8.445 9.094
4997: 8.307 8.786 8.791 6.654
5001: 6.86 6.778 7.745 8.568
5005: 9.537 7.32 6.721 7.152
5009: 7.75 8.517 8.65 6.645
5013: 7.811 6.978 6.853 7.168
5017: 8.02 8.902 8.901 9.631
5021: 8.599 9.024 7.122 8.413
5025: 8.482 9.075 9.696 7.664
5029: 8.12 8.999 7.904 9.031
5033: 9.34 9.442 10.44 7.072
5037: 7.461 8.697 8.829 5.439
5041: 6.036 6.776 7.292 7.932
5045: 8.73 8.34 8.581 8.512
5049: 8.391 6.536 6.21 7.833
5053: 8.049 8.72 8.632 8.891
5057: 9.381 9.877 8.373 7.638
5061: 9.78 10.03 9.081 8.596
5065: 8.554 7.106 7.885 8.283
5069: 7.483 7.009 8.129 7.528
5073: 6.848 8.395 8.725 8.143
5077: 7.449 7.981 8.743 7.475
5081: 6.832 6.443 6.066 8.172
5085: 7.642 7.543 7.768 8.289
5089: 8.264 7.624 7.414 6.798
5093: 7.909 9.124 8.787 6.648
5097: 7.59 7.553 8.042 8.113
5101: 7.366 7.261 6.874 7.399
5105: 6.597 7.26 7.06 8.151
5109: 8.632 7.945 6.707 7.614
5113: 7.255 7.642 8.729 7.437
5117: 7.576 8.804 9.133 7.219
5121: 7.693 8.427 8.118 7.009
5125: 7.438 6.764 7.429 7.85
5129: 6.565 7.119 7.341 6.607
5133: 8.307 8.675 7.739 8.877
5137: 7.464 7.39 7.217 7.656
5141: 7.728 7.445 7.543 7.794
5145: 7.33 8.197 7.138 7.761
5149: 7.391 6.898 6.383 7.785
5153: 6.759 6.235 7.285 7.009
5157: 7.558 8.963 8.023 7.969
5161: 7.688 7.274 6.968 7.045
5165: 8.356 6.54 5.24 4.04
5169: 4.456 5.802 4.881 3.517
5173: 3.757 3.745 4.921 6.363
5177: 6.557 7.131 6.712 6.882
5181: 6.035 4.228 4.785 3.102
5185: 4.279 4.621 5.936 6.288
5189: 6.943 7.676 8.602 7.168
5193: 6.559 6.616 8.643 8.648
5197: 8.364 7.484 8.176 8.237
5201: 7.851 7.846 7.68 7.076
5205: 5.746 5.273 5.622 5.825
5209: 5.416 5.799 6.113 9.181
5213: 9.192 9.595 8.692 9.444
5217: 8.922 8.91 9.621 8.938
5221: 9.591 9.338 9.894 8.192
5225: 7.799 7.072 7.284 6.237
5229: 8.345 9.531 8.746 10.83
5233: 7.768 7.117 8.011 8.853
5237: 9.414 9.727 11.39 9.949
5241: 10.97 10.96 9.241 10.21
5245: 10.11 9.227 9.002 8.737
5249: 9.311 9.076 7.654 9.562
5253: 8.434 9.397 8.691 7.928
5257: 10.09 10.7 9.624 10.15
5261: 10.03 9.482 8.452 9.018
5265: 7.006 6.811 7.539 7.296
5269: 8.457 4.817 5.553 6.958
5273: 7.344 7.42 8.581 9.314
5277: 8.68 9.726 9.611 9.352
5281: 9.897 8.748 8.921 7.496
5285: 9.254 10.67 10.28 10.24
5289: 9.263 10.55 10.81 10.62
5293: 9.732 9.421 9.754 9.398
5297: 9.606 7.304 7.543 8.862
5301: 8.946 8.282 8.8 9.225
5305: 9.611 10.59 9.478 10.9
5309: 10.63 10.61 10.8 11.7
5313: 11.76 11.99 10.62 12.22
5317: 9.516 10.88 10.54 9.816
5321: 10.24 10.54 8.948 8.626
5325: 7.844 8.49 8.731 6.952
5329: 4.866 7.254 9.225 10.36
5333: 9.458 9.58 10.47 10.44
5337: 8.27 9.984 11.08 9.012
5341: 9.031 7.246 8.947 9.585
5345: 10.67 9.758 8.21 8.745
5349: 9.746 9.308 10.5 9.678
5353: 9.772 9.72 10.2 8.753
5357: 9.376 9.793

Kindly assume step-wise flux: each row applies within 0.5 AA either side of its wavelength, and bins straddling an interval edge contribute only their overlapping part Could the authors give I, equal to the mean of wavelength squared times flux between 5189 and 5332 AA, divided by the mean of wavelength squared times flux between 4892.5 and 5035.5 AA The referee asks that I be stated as 1.12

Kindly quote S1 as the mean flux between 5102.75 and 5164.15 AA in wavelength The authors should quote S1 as 7.55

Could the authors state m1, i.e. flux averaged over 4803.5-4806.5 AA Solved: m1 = 9.33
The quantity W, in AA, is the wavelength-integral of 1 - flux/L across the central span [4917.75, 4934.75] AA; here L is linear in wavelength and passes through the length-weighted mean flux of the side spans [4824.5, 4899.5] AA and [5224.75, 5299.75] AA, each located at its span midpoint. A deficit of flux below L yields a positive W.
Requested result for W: 0.5 AA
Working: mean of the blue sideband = 8.98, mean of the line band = 8.71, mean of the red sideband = 8.91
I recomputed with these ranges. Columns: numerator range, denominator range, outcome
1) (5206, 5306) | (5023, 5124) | 1.18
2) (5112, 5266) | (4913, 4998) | 0.95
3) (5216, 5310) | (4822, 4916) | 1.16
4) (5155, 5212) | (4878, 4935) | 0.78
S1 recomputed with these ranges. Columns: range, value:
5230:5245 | 9.53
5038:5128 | 7.83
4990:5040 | 8.17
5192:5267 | 8.5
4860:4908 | 8.95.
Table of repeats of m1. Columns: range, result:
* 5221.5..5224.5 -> 9.14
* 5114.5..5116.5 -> 8.08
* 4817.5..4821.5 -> 9.21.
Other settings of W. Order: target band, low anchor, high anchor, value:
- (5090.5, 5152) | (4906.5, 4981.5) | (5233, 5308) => 9.86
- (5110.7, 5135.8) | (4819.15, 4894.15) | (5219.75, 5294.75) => 3.51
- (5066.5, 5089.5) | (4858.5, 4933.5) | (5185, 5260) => 2.44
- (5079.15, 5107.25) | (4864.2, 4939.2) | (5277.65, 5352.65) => 5.40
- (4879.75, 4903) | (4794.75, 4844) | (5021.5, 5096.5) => -0.72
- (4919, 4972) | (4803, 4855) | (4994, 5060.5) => -1.92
